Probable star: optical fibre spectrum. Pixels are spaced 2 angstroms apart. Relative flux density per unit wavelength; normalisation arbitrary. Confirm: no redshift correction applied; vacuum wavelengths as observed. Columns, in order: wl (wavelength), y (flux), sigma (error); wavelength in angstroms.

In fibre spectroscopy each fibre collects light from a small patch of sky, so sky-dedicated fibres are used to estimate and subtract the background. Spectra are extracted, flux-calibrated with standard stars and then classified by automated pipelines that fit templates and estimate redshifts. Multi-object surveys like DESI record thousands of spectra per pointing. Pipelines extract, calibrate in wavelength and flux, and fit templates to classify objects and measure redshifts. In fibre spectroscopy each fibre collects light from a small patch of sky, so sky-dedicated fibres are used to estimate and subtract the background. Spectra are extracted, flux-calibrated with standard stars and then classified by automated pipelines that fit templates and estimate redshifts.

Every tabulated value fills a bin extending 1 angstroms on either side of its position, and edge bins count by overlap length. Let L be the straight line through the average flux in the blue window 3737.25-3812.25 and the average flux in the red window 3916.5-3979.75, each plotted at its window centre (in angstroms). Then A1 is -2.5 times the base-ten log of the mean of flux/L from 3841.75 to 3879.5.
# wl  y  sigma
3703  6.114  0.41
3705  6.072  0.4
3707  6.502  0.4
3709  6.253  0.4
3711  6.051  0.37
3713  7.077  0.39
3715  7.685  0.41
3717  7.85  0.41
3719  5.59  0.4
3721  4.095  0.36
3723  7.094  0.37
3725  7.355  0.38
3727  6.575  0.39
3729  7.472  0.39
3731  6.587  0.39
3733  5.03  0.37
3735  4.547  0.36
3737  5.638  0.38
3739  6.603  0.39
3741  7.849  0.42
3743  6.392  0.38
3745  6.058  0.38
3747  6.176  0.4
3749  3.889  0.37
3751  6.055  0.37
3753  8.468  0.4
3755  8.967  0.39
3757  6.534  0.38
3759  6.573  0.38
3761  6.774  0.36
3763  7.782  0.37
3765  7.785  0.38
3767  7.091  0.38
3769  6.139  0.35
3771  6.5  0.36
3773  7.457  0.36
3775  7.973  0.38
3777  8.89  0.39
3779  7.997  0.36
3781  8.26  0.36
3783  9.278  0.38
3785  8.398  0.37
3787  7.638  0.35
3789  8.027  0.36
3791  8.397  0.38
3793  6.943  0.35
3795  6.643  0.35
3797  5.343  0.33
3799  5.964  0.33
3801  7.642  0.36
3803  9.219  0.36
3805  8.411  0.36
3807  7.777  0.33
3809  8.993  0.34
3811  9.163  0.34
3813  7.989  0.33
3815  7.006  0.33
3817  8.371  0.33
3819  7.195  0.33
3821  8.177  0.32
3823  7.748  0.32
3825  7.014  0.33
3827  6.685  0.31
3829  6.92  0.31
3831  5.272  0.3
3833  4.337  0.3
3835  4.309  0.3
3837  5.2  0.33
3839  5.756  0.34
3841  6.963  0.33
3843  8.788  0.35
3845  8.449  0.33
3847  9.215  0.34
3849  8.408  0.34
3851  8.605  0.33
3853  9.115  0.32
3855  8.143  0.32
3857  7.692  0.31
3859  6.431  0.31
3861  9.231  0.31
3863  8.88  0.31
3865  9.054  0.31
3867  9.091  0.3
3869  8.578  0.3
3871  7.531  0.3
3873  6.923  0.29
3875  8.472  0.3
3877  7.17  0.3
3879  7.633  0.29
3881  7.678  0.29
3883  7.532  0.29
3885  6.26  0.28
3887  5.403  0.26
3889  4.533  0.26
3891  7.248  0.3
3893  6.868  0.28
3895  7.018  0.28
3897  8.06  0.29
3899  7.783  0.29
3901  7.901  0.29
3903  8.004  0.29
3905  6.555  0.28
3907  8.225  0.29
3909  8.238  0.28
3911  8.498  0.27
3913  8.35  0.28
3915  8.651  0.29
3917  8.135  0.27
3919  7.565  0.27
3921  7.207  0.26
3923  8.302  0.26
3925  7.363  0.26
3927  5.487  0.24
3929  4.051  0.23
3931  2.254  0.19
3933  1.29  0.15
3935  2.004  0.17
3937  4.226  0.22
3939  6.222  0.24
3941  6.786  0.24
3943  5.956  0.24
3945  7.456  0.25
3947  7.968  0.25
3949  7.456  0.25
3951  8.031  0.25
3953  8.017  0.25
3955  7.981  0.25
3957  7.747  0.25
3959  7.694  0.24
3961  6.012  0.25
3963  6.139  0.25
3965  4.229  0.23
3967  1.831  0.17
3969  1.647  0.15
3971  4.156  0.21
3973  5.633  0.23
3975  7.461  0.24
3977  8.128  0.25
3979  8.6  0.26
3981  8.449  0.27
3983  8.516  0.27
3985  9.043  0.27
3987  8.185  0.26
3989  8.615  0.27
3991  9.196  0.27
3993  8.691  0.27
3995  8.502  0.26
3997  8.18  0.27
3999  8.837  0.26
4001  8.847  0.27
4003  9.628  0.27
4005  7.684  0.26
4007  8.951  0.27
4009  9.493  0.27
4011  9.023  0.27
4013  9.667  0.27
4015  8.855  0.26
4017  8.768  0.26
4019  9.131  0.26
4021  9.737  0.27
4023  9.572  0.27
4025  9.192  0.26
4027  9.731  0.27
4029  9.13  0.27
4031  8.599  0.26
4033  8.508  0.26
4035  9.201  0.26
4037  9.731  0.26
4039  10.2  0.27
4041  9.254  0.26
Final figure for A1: -0.23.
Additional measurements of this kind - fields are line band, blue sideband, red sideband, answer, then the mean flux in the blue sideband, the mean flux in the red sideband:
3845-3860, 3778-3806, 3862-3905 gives -0.09 mag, 7.73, 7.48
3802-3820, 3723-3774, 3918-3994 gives -0.24 mag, 6.66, 6.46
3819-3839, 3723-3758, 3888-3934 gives 0.08 mag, 6.5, 6.85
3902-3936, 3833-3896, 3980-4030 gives 0.23 mag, 7.44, 8.94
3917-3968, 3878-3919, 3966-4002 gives 0.22 mag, 7.43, 7.36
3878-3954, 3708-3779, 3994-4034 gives 0.21 mag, 6.73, 9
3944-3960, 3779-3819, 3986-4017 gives 0.10 mag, 7.85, 8.82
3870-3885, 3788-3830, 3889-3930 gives 0.00 mag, 7.6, 7.4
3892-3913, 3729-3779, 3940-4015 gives -0.07 mag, 6.78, 7.54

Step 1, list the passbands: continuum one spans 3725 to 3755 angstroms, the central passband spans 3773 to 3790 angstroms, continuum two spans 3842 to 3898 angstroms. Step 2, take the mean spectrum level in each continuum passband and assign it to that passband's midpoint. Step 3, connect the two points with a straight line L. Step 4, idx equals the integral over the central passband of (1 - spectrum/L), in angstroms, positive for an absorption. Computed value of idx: -3.6 angstroms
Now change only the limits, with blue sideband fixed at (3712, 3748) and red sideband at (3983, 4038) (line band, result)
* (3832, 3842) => 2.8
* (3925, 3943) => 8.6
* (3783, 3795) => -1.6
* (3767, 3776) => -0.3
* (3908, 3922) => 0.0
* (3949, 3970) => 6.2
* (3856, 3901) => 1.5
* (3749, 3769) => -1.2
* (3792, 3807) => -0.3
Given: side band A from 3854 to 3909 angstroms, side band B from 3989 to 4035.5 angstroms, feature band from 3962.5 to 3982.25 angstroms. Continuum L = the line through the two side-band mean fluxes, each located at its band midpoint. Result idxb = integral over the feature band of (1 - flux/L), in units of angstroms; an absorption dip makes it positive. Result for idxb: 6.7 angstroms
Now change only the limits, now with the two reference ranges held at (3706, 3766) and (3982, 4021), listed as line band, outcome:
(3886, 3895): 2.0 angstroms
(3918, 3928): 1.2 angstroms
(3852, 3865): -1.2 angstroms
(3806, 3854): -0.1 angstroms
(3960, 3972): 6.4 angstroms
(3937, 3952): 2.6 angstroms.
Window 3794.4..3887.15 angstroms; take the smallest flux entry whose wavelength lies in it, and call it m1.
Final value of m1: 4.309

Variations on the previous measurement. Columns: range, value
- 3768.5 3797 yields 5.343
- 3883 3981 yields 1.29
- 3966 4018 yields 1.647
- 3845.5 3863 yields 6.431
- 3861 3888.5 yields 5.403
